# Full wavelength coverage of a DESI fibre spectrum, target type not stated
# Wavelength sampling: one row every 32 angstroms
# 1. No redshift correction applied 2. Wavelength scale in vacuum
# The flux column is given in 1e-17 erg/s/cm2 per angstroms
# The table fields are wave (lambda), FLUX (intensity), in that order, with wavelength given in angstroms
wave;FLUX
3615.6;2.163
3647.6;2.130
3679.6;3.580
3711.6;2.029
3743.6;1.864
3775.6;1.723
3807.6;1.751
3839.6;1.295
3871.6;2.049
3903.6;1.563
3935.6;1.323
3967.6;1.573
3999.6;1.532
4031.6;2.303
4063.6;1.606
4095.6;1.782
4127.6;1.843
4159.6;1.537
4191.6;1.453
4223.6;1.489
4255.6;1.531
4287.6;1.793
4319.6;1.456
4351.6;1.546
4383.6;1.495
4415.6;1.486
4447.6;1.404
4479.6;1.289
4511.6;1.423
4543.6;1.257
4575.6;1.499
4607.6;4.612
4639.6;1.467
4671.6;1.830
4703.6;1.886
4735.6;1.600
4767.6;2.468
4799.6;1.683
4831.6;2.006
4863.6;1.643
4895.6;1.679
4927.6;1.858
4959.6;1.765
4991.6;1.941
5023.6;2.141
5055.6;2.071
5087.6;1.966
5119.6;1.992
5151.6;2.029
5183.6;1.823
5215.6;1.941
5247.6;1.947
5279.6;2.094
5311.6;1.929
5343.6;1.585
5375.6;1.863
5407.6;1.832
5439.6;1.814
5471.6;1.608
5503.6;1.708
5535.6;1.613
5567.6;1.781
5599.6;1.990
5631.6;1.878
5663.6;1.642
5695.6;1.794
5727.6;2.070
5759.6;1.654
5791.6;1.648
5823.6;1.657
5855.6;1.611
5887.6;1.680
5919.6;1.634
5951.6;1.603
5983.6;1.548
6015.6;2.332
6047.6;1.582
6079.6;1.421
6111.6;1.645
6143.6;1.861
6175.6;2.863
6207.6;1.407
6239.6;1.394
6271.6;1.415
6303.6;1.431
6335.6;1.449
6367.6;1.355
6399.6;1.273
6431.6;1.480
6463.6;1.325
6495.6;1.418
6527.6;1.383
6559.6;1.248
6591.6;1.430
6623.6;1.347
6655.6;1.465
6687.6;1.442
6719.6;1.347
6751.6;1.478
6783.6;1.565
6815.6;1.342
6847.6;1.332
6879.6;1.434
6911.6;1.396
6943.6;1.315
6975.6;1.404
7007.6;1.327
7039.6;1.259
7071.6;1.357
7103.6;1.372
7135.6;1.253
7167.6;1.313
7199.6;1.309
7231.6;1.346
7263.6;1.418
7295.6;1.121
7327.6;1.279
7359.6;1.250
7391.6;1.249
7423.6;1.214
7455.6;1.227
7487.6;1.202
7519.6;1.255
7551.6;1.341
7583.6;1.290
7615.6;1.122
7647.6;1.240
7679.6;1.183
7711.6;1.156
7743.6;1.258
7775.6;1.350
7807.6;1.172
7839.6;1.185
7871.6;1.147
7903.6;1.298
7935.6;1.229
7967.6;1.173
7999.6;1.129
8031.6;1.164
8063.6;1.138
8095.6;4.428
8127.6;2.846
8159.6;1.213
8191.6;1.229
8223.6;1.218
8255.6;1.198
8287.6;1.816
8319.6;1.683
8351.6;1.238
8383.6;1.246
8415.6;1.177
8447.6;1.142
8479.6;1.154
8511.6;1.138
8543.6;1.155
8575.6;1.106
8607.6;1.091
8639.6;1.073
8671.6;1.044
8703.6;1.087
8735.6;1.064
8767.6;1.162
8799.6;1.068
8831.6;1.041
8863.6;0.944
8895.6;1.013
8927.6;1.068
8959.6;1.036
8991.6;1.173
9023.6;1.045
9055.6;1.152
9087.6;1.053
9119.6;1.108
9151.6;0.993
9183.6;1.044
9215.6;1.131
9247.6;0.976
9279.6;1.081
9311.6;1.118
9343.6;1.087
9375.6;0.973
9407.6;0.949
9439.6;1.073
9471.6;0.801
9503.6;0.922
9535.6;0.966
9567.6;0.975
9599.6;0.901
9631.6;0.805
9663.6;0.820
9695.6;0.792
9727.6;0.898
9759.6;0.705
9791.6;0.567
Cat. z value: 0.235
